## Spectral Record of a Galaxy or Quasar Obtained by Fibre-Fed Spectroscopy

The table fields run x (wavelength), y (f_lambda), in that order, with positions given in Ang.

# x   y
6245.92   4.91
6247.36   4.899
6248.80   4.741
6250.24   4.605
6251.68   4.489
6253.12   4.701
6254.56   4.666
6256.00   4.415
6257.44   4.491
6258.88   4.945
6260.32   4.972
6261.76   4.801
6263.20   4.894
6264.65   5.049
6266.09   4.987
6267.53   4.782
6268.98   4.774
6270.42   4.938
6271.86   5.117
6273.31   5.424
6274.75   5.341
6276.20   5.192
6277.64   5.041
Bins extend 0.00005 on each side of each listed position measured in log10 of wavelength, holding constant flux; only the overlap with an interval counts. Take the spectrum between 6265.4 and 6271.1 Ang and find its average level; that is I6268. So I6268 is 4.87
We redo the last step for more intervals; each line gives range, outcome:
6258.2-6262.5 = 4.91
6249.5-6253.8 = 4.6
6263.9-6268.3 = 4.93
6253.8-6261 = 4.7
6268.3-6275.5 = 5.12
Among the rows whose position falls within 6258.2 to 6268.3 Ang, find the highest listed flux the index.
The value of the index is 5.049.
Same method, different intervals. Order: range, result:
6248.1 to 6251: 4.741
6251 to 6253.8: 4.701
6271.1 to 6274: 5.424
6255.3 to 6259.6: 4.945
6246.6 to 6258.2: 4.899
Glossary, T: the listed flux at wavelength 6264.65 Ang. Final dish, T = 5.049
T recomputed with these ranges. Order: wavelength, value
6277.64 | 5.041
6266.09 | 4.987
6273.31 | 5.424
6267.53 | 4.782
